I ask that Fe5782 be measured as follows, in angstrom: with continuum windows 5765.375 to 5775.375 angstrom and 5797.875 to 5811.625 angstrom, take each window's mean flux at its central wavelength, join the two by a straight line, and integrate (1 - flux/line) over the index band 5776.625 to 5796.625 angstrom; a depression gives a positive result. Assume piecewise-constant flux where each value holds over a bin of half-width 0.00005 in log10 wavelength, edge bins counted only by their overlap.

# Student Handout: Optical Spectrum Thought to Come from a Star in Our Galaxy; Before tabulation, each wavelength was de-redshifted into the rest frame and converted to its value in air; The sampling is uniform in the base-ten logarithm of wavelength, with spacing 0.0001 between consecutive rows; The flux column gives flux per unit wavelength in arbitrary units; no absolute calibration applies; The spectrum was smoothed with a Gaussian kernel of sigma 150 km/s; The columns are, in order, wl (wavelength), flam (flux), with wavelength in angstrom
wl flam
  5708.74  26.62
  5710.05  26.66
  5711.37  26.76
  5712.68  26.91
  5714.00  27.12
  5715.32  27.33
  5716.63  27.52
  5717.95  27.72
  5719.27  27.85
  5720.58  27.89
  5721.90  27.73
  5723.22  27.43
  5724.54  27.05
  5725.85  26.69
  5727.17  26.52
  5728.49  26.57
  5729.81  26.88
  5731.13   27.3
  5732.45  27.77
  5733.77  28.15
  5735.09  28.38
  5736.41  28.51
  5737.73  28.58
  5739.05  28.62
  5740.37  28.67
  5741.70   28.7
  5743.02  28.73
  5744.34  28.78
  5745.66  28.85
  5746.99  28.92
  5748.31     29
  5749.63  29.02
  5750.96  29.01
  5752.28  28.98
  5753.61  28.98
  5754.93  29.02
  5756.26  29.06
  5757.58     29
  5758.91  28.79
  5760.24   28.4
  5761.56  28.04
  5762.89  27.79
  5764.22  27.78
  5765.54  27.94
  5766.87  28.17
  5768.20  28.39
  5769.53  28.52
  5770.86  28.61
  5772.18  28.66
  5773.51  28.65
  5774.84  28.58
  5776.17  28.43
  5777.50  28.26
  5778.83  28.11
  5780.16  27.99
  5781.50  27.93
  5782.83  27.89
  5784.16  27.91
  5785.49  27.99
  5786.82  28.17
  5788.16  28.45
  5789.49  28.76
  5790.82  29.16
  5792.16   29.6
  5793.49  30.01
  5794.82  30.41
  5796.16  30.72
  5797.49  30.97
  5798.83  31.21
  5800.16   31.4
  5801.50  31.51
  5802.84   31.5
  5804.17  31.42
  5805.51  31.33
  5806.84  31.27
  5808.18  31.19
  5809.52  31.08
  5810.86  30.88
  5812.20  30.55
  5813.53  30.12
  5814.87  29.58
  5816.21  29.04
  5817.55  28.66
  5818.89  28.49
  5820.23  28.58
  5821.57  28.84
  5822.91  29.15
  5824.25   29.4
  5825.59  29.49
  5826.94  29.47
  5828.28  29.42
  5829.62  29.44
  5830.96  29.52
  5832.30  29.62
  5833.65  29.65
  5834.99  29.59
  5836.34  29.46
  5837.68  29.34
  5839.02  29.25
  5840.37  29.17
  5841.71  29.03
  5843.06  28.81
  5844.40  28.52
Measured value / 0.7 angstrom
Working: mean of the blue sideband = 28.5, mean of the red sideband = 31.3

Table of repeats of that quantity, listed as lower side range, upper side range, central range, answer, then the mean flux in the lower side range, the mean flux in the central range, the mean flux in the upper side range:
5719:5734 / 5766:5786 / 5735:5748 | -0.5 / 27.3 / 28.7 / 28.3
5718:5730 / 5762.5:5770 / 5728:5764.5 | -1.0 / 27.2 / 28.5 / 28.1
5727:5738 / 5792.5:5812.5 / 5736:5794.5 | 1.2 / 27.6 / 28.6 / 31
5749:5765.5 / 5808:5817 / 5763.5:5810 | 0.2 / 28.6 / 29.4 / 30.3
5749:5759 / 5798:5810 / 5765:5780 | 0.7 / 29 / 28.4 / 31.3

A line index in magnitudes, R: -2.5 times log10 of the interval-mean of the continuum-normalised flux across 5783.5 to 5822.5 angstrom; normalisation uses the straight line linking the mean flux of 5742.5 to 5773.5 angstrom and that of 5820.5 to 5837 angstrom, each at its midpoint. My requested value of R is -0.03 mag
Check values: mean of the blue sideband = 28.6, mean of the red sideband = 29.4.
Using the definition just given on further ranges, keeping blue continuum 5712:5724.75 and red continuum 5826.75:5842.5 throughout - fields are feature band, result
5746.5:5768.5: -0.019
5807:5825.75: -0.022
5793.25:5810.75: -0.081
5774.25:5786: 0.015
